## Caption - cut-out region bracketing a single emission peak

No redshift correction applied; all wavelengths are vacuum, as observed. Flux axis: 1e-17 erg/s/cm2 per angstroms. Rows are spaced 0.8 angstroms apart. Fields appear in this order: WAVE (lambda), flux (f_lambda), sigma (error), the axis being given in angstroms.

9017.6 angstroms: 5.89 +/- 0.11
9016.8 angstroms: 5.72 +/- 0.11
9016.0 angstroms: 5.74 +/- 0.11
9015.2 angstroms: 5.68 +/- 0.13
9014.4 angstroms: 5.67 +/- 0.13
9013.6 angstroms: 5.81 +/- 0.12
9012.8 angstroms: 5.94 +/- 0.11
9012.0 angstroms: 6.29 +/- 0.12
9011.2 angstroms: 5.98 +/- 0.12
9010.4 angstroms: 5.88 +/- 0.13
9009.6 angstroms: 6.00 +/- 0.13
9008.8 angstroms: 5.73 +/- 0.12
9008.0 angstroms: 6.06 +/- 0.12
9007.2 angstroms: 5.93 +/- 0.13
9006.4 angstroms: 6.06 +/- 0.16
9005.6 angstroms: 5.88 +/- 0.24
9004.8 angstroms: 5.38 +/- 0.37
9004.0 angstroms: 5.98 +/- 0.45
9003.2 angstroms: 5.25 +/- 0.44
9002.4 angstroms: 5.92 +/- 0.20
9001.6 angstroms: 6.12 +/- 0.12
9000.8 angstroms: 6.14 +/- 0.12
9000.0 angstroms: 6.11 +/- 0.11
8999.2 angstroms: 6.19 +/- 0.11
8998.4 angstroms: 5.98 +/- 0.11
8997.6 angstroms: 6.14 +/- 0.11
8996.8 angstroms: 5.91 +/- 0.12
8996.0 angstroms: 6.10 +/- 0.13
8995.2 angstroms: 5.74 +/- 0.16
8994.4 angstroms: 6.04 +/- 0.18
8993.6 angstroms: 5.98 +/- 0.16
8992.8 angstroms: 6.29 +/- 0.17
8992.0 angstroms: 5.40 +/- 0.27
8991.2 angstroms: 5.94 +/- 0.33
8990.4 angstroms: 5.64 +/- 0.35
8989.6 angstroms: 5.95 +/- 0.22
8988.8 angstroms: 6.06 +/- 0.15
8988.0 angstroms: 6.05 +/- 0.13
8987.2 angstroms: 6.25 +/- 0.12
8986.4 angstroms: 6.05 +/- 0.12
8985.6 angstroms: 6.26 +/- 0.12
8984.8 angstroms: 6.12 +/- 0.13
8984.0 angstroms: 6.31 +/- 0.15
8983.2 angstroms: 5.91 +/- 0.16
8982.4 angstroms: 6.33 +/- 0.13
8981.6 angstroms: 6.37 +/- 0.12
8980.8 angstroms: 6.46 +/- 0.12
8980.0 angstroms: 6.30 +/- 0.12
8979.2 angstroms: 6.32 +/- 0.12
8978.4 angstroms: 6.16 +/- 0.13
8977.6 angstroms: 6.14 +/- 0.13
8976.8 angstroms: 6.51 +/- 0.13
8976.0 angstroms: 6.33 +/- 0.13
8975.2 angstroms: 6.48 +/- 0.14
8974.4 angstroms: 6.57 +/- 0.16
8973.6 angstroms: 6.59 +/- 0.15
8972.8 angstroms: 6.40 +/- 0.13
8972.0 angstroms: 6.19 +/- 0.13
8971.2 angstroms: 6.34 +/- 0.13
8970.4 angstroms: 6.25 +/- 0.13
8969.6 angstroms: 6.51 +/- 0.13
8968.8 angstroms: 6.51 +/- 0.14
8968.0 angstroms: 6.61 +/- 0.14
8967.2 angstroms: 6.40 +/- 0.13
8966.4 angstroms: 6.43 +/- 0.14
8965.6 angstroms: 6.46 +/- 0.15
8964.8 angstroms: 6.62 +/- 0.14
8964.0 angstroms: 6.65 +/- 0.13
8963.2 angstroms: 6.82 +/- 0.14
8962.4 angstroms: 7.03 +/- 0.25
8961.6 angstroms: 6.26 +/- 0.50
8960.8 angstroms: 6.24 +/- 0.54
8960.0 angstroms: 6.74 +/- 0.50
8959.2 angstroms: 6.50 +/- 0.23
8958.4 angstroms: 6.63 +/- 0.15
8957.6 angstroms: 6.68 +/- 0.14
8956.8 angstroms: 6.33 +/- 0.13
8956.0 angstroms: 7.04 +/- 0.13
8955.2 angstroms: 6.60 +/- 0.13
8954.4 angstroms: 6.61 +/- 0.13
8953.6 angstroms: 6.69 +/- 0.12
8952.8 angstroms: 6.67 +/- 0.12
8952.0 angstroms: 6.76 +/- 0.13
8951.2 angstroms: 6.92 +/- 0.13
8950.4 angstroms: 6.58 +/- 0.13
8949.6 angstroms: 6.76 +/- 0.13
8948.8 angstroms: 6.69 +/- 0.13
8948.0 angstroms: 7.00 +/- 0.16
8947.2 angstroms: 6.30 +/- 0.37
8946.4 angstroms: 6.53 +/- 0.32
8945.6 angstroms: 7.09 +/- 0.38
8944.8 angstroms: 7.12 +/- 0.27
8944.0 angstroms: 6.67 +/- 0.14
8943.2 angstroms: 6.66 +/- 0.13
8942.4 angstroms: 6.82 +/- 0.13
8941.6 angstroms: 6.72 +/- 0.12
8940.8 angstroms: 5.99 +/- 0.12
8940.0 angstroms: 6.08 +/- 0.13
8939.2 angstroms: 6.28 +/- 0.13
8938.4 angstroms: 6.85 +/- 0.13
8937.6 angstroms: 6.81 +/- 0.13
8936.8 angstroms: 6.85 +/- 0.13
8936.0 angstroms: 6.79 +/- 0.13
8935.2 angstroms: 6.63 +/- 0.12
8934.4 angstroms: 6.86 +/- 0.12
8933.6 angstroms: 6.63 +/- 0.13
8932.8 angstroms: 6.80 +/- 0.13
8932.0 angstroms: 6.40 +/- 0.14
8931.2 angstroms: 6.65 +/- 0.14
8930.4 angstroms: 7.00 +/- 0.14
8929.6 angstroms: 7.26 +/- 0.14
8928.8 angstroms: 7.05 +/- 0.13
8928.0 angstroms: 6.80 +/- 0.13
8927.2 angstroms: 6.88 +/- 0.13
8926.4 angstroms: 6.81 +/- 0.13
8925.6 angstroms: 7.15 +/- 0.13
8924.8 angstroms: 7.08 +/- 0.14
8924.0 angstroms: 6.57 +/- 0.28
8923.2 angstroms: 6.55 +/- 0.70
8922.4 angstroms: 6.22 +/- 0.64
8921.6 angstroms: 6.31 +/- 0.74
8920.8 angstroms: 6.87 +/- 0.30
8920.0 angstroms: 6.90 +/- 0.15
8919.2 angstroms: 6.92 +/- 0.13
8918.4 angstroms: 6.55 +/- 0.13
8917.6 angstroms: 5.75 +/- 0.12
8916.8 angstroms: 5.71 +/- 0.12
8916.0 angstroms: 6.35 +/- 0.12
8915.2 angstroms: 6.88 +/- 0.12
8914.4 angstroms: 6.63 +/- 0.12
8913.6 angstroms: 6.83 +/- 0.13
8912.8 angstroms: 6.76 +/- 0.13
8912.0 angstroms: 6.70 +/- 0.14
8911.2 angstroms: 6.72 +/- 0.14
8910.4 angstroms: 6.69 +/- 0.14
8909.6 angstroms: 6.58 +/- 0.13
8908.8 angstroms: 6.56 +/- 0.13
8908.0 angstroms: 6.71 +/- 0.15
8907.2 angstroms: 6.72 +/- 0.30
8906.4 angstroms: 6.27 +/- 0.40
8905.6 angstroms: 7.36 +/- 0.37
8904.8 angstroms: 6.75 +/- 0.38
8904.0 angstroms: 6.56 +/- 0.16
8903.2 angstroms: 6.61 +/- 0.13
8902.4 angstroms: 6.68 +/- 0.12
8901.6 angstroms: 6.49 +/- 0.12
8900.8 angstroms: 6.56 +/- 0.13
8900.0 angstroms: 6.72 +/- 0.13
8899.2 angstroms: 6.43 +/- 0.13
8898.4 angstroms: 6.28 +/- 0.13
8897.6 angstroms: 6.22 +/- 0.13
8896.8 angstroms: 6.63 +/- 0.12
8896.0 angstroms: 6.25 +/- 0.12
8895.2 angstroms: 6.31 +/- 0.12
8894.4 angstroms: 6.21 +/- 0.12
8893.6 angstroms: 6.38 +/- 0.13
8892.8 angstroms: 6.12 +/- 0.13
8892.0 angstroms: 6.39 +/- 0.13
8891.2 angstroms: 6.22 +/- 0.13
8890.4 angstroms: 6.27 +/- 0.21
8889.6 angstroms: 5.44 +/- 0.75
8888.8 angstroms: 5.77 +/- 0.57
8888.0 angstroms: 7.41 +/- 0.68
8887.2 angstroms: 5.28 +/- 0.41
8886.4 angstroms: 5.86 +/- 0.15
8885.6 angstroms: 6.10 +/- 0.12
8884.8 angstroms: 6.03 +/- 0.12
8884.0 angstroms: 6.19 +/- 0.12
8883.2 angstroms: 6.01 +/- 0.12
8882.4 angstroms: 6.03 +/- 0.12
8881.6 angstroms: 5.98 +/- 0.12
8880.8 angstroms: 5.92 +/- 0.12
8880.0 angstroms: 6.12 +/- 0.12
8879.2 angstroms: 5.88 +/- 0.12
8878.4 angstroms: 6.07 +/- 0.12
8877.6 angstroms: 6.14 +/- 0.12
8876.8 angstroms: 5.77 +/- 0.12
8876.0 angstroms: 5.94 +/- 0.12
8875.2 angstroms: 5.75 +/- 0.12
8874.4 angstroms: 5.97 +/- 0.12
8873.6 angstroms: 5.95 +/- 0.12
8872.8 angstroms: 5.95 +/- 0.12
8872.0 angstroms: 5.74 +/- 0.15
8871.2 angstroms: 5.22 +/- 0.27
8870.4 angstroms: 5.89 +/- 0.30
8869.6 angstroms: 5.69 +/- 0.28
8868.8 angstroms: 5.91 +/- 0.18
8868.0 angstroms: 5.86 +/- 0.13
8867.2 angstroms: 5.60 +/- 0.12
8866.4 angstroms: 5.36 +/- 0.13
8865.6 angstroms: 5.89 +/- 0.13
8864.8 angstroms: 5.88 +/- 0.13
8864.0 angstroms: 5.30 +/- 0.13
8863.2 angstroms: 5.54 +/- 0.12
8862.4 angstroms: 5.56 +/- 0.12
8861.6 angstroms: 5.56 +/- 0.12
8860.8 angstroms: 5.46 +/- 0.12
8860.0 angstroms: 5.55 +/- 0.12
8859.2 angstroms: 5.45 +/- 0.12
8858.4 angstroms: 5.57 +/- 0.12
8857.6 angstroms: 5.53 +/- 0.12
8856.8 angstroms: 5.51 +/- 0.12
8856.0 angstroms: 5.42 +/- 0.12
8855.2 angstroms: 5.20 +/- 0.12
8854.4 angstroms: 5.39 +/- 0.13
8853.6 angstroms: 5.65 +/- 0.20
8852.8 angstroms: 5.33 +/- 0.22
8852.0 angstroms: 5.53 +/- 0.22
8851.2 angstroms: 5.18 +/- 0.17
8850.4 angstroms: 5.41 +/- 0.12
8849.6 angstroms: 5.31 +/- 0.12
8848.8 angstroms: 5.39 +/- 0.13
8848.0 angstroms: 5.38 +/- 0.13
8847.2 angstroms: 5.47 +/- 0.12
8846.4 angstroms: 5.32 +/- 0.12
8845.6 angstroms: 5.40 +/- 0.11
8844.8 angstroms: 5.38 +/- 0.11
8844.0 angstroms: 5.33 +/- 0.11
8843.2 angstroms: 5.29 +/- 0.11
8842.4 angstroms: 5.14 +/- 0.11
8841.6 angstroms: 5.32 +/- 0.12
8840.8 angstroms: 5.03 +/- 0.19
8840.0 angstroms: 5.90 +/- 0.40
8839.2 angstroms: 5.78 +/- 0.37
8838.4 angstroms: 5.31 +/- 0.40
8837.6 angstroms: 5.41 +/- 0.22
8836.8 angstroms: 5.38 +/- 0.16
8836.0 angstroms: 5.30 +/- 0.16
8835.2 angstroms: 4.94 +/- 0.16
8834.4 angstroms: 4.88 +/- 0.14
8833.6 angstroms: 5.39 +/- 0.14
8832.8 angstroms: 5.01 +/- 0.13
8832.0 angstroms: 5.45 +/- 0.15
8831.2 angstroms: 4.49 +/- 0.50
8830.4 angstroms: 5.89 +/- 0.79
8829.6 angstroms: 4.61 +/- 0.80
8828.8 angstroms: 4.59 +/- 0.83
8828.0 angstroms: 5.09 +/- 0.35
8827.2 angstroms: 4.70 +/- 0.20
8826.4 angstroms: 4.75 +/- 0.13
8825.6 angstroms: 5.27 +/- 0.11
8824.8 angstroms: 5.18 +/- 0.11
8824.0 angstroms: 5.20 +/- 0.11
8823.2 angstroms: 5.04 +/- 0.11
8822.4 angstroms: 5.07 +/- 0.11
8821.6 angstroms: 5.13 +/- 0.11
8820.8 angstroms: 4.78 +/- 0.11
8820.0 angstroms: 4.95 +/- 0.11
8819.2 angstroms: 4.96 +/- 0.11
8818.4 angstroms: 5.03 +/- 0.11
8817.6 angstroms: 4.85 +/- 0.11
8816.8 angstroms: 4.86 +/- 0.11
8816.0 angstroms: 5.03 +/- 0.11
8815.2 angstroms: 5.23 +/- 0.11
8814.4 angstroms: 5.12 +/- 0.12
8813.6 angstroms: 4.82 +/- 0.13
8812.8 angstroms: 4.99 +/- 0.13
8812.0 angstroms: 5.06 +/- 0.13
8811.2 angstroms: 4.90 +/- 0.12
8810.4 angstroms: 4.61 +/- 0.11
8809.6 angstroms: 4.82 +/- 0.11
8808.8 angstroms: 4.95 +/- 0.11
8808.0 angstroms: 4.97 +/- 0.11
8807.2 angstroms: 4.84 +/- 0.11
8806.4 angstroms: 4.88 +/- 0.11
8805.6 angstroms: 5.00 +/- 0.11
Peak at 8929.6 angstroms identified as Mg II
